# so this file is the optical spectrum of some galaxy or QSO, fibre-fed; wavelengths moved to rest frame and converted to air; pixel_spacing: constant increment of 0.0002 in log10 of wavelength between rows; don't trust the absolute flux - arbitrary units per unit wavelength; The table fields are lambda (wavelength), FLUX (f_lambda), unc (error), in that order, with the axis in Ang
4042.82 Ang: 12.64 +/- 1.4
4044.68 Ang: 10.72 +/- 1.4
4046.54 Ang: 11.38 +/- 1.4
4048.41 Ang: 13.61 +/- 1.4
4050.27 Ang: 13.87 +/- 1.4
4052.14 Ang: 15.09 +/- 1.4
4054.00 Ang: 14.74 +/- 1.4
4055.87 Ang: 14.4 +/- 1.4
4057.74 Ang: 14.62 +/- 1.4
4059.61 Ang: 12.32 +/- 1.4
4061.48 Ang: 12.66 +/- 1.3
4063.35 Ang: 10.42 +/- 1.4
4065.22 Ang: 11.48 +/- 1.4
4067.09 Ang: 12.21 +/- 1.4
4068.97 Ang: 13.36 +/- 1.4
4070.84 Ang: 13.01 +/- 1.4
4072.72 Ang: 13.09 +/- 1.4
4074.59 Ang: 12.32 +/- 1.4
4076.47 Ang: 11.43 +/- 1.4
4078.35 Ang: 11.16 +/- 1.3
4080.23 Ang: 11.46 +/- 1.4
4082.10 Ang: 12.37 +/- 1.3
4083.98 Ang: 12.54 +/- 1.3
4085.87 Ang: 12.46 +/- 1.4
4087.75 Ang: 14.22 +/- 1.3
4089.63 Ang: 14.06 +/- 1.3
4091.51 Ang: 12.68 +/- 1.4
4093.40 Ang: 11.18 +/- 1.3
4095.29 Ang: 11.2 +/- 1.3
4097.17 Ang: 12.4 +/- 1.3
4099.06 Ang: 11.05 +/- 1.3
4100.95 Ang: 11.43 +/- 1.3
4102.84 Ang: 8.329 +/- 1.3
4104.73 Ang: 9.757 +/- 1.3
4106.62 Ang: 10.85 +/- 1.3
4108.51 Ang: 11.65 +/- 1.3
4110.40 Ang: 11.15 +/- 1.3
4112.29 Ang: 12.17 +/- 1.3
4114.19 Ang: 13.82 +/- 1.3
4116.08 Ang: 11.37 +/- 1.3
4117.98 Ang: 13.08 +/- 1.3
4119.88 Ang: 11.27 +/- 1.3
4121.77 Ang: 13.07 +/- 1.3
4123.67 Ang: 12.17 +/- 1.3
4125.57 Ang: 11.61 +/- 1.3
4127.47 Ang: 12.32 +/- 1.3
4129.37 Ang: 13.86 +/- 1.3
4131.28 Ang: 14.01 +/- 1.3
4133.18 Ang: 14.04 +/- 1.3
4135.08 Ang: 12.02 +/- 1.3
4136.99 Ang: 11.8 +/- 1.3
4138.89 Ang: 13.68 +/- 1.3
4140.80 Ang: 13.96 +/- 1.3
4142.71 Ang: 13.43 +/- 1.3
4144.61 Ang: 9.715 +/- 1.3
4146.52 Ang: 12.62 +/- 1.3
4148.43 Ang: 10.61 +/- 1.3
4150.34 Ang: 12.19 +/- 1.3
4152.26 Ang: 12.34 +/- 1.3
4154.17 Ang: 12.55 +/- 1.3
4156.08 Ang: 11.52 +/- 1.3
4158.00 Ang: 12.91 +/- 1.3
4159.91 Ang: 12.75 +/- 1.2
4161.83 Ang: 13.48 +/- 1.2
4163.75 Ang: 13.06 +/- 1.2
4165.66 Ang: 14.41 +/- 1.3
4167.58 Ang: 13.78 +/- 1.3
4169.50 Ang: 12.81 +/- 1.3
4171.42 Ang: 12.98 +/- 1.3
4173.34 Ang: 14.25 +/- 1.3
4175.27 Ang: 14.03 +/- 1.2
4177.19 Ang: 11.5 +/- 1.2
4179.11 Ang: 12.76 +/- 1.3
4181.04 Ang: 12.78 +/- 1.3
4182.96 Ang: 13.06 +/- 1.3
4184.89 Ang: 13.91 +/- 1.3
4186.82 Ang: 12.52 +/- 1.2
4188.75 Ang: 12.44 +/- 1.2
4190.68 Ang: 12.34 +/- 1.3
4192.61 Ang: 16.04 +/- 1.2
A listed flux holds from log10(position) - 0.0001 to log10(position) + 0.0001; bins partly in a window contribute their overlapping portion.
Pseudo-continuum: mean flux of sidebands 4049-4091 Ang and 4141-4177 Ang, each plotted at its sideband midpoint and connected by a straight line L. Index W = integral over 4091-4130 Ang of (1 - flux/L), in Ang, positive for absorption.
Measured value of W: 3.4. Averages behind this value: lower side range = 12.9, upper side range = 12.7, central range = 11.7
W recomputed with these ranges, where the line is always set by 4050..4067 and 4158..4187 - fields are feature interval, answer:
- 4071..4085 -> 1.2 Ang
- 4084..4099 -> 0.8 Ang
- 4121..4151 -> 1.5 Ang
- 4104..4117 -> 1.6 Ang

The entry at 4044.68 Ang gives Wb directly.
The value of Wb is 10.72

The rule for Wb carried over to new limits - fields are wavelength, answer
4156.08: 11.52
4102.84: 8.329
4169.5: 12.81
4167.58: 13.78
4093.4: 11.18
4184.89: 13.91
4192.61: 16.04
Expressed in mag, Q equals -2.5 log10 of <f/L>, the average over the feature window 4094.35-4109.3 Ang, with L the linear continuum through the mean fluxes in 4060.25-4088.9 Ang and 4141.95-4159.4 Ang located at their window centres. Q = 0.13 mag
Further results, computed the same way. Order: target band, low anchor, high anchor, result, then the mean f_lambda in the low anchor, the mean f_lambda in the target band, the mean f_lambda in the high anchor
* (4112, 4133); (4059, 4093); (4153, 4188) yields 0.00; 12.4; 12.7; 13.1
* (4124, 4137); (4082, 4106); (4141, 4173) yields -0.05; 11.8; 12.8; 12.6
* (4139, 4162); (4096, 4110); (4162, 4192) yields 0.00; 10.8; 12.3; 13.2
